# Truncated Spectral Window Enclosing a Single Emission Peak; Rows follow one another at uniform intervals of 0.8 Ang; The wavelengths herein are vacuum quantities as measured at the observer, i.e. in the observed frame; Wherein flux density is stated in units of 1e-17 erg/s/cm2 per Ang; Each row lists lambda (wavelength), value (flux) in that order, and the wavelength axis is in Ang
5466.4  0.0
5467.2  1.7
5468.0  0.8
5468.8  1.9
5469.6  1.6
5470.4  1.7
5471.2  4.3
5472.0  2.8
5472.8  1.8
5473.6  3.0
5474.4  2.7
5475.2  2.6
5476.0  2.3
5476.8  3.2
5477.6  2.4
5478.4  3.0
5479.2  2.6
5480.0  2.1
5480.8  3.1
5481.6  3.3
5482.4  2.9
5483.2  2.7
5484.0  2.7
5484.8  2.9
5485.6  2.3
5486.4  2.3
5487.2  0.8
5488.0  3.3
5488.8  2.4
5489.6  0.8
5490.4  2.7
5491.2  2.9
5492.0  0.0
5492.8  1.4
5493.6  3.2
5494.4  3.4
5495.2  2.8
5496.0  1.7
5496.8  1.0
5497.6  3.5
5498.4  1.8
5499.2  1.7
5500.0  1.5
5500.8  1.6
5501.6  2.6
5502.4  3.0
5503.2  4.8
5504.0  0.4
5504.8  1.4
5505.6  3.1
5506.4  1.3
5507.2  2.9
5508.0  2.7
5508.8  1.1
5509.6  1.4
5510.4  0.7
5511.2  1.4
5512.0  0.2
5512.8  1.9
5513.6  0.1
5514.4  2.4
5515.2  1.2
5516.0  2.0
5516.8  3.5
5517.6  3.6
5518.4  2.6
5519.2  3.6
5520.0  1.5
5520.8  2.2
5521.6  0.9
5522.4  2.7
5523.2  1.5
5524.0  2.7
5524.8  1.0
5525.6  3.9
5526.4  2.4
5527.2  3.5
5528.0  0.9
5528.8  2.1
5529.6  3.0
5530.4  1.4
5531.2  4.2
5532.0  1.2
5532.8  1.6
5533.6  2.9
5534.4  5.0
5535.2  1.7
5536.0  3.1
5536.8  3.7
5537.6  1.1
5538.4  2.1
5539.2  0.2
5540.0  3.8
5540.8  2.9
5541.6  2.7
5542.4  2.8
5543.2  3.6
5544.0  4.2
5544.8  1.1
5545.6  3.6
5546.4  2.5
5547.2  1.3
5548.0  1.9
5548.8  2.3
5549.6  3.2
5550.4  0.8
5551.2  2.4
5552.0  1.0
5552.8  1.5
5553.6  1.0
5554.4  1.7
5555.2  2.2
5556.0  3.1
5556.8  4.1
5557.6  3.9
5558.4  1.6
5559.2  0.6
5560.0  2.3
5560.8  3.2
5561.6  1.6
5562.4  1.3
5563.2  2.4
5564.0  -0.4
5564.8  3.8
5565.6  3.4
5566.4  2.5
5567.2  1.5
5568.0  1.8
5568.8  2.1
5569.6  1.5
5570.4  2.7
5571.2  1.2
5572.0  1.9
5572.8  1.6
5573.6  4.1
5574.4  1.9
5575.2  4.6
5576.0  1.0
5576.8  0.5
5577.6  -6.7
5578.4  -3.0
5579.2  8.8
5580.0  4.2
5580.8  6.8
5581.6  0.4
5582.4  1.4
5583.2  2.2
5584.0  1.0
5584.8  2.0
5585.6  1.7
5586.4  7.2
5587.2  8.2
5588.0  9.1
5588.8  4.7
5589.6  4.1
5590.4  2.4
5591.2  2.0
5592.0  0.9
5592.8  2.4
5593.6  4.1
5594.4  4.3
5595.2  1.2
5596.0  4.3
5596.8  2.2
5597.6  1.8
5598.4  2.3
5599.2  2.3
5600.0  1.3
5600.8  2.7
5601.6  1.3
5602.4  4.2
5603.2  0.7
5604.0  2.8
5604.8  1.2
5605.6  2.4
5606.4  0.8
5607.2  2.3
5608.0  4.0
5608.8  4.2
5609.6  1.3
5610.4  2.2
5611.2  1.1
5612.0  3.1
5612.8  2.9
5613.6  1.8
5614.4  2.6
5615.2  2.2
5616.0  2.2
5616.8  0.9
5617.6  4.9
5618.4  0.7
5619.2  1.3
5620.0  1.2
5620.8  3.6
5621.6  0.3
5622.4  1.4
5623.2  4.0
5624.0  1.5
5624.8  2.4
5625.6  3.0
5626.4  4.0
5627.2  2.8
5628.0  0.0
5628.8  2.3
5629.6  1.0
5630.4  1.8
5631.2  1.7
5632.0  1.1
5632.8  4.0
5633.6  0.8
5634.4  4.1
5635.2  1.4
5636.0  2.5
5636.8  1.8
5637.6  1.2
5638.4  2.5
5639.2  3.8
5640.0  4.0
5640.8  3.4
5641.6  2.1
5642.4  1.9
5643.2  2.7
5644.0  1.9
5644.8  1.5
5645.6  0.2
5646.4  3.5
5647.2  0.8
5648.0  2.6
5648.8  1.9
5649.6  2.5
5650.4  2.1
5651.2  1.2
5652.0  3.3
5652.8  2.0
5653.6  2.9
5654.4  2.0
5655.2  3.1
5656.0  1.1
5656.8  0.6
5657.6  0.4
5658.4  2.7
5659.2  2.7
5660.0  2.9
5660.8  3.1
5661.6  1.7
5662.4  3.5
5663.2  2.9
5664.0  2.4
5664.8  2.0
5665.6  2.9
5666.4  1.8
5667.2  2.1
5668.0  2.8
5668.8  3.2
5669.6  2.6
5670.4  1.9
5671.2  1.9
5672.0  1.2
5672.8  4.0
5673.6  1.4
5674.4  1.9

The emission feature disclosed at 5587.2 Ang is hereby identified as [O III]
